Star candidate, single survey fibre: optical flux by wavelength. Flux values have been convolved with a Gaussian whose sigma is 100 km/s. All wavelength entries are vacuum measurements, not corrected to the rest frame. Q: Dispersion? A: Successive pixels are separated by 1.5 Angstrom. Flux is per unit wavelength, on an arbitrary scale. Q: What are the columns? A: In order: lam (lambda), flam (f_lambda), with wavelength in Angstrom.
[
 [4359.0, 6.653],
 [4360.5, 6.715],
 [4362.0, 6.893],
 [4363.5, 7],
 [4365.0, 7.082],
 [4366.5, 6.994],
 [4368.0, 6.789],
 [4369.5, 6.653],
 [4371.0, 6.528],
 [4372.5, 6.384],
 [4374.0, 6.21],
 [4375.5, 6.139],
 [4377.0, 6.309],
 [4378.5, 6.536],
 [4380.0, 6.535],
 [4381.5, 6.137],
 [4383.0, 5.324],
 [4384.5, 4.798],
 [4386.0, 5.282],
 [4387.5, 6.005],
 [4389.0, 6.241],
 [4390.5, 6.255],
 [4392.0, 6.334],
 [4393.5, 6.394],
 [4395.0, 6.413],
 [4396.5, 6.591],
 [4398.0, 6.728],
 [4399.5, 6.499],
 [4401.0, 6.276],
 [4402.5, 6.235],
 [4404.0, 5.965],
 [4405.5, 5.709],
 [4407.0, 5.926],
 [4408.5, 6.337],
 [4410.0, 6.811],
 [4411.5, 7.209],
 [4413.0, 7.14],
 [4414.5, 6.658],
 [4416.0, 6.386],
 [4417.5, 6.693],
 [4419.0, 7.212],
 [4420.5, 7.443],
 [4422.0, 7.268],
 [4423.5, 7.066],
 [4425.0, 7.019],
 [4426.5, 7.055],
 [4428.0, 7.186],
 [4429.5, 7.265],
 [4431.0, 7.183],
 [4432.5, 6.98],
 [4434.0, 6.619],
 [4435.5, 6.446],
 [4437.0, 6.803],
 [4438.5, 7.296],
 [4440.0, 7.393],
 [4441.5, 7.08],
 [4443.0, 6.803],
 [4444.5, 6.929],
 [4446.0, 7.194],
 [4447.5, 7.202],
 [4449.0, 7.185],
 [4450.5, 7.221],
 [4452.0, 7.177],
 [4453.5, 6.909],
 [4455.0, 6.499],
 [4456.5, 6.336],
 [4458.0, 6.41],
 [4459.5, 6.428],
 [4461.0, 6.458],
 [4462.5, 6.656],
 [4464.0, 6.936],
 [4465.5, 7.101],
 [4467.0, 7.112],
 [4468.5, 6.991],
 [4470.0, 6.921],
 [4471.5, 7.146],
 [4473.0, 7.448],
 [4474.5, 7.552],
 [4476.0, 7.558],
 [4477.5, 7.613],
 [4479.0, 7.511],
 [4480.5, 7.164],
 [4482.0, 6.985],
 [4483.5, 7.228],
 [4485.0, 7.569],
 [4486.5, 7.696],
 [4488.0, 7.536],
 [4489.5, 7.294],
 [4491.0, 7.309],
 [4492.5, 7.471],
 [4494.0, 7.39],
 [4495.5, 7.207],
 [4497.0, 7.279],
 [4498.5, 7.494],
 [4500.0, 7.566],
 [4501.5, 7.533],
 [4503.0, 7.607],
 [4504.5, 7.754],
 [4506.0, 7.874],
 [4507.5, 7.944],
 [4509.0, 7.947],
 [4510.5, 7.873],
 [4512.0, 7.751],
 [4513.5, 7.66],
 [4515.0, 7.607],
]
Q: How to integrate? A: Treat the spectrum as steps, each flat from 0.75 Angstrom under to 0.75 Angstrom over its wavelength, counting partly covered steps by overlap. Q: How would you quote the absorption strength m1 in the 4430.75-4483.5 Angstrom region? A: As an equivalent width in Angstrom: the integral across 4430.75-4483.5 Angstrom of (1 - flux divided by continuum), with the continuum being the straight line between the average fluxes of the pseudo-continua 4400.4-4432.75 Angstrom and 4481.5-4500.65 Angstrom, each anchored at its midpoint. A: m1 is 0.7 Angstrom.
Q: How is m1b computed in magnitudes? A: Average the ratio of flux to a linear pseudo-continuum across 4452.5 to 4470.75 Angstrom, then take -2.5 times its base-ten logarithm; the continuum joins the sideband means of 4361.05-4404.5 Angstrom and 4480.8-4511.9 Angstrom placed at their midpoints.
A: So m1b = 0.07 mag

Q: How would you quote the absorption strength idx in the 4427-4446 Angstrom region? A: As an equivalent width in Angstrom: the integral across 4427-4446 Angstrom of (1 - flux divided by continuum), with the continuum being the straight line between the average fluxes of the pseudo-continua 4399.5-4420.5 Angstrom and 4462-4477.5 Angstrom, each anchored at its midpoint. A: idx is -0.52 Angstrom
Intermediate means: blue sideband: 6.54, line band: 7.01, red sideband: 7.17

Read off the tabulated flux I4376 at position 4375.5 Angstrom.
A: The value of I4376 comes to 6.139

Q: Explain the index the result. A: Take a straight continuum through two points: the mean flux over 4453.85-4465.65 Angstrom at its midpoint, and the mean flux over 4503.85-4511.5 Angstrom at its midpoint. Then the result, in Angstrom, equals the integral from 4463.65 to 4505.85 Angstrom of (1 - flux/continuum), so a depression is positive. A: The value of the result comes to -0.7 Angstrom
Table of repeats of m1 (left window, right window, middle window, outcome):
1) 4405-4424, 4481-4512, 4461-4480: 0.3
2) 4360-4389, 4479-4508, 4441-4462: 0.7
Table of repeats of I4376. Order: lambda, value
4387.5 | 6.005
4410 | 6.811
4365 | 7.082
